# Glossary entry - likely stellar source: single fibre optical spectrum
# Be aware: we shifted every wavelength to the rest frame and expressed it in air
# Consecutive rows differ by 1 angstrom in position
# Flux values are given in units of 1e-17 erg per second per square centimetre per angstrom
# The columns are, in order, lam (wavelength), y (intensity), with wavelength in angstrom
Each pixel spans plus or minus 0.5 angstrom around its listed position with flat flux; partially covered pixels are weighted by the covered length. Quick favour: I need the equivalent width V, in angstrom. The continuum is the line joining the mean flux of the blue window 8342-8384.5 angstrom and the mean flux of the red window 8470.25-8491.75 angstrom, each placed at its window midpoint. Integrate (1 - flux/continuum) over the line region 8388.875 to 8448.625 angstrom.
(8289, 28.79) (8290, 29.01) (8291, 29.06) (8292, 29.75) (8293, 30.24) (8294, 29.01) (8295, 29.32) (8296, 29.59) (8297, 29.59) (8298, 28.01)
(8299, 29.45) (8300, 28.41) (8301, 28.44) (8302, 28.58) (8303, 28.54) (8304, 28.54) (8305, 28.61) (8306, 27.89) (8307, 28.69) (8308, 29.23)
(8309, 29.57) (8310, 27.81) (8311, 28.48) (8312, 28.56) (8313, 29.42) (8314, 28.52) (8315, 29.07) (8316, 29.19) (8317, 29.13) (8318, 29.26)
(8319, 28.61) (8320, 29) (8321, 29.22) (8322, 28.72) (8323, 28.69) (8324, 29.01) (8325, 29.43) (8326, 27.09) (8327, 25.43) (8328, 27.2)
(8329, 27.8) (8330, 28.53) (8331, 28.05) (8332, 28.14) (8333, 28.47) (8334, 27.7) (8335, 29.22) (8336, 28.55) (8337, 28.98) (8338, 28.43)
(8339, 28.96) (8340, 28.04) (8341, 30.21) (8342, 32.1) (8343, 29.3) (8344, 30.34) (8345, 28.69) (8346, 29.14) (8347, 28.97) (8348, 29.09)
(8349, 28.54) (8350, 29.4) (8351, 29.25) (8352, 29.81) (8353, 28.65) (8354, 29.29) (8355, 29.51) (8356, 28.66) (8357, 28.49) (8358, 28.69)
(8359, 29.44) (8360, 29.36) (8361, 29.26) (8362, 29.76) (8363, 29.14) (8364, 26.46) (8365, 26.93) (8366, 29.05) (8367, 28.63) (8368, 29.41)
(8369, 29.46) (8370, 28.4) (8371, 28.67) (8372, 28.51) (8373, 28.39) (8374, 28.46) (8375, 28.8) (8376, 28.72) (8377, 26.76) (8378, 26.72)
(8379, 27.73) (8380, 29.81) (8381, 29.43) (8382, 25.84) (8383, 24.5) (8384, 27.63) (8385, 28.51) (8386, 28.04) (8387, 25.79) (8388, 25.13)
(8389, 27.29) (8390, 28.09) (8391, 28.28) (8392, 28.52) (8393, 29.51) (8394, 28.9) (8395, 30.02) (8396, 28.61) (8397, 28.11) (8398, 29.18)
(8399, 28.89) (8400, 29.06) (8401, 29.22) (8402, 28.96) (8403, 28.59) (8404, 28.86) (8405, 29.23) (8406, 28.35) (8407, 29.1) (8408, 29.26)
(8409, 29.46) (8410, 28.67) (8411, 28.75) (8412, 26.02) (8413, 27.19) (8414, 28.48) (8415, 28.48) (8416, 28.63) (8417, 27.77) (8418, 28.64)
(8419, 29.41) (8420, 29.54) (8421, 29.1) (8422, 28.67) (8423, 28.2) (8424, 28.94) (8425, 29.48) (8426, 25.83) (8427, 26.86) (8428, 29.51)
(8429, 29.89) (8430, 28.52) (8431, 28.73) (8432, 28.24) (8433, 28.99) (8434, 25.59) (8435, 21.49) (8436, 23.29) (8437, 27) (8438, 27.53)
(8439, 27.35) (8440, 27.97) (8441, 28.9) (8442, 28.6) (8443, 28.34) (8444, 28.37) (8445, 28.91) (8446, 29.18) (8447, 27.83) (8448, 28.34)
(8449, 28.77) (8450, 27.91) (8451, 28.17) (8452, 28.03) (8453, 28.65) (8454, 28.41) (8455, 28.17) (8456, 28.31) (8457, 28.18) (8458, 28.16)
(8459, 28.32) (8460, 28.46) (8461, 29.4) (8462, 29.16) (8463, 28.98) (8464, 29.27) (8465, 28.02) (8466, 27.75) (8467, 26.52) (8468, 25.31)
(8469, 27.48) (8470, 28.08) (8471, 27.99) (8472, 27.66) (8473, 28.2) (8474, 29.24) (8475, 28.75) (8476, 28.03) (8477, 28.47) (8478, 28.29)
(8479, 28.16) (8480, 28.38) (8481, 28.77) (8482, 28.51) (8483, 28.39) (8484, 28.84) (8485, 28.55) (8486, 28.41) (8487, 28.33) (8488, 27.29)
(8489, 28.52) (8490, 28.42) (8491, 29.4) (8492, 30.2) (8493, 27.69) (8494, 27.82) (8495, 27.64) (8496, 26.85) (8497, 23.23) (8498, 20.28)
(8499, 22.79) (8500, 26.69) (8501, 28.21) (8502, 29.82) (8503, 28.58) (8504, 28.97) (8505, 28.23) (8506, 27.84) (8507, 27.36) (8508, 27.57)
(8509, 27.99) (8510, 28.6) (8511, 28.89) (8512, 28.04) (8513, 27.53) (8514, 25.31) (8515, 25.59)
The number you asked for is 0.5 angstrom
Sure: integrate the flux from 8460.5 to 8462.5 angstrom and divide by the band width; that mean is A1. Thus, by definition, 29.3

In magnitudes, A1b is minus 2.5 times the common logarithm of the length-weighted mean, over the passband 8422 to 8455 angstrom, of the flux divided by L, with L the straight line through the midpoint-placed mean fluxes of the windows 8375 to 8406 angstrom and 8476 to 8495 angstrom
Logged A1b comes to 0.02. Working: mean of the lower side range 28.1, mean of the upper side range 28.4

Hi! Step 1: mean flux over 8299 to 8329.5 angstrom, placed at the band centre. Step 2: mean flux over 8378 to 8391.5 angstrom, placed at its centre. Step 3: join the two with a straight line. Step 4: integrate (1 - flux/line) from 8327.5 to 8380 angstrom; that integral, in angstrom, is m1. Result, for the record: -1.62 angstrom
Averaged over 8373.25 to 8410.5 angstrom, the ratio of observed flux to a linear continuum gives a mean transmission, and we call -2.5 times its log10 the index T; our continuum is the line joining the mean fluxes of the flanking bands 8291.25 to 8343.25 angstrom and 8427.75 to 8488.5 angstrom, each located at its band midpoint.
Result 0.00 mag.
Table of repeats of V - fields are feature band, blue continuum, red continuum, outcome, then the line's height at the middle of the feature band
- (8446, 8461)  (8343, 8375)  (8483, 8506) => -0.21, 27.9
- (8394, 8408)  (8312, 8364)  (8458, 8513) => -0.25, 28.4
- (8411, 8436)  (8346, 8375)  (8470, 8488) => 0.58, 28.6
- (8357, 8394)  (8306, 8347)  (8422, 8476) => 0.37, 28.4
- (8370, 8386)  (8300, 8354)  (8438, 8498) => 0.34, 28.5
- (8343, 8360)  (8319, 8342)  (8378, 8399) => -0.51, 28.3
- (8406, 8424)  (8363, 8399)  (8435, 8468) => -0.33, 28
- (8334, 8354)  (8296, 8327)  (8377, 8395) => -0.67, 28.3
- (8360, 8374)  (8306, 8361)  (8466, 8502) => -0.04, 28.6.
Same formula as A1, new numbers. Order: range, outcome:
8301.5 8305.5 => 28.6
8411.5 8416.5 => 27.8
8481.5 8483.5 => 28.5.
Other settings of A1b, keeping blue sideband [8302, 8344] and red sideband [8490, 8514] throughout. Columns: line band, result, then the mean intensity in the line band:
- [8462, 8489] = -0.02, 28.2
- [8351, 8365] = -0.02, 28.9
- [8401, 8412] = -0.03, 28.8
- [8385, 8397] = 0.01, 28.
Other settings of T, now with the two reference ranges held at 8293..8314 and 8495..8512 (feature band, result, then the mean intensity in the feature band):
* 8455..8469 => -0.03 mag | 28.1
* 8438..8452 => -0.03 mag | 28.3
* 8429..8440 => 0.03 mag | 26.9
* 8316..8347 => -0.01 mag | 28.7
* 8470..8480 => -0.04 mag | 28.3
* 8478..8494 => -0.05 mag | 28.5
